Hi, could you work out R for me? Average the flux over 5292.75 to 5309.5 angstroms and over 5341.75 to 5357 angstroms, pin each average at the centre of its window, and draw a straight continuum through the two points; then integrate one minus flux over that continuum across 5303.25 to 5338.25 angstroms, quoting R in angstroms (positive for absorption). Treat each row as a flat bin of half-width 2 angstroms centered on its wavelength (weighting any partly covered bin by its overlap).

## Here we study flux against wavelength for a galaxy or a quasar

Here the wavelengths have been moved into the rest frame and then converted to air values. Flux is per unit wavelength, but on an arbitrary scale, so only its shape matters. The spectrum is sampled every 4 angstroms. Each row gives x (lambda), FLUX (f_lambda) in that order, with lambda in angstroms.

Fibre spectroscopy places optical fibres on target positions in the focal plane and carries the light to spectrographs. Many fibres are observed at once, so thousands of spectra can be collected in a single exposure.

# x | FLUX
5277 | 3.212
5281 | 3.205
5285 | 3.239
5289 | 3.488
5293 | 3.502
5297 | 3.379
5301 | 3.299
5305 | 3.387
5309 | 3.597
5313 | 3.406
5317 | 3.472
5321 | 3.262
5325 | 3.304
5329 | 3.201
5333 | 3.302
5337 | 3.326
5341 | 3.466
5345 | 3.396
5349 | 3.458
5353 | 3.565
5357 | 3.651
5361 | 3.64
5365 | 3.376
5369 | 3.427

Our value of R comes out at 0.8 angstroms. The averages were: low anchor 3.41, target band 3.36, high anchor 3.5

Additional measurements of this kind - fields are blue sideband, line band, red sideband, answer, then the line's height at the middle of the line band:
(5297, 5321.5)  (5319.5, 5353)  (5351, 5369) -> 1.2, 3.48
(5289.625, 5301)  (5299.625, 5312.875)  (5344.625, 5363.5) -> 0.1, 3.45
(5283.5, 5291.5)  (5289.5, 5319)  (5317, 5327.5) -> -0.8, 3.35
